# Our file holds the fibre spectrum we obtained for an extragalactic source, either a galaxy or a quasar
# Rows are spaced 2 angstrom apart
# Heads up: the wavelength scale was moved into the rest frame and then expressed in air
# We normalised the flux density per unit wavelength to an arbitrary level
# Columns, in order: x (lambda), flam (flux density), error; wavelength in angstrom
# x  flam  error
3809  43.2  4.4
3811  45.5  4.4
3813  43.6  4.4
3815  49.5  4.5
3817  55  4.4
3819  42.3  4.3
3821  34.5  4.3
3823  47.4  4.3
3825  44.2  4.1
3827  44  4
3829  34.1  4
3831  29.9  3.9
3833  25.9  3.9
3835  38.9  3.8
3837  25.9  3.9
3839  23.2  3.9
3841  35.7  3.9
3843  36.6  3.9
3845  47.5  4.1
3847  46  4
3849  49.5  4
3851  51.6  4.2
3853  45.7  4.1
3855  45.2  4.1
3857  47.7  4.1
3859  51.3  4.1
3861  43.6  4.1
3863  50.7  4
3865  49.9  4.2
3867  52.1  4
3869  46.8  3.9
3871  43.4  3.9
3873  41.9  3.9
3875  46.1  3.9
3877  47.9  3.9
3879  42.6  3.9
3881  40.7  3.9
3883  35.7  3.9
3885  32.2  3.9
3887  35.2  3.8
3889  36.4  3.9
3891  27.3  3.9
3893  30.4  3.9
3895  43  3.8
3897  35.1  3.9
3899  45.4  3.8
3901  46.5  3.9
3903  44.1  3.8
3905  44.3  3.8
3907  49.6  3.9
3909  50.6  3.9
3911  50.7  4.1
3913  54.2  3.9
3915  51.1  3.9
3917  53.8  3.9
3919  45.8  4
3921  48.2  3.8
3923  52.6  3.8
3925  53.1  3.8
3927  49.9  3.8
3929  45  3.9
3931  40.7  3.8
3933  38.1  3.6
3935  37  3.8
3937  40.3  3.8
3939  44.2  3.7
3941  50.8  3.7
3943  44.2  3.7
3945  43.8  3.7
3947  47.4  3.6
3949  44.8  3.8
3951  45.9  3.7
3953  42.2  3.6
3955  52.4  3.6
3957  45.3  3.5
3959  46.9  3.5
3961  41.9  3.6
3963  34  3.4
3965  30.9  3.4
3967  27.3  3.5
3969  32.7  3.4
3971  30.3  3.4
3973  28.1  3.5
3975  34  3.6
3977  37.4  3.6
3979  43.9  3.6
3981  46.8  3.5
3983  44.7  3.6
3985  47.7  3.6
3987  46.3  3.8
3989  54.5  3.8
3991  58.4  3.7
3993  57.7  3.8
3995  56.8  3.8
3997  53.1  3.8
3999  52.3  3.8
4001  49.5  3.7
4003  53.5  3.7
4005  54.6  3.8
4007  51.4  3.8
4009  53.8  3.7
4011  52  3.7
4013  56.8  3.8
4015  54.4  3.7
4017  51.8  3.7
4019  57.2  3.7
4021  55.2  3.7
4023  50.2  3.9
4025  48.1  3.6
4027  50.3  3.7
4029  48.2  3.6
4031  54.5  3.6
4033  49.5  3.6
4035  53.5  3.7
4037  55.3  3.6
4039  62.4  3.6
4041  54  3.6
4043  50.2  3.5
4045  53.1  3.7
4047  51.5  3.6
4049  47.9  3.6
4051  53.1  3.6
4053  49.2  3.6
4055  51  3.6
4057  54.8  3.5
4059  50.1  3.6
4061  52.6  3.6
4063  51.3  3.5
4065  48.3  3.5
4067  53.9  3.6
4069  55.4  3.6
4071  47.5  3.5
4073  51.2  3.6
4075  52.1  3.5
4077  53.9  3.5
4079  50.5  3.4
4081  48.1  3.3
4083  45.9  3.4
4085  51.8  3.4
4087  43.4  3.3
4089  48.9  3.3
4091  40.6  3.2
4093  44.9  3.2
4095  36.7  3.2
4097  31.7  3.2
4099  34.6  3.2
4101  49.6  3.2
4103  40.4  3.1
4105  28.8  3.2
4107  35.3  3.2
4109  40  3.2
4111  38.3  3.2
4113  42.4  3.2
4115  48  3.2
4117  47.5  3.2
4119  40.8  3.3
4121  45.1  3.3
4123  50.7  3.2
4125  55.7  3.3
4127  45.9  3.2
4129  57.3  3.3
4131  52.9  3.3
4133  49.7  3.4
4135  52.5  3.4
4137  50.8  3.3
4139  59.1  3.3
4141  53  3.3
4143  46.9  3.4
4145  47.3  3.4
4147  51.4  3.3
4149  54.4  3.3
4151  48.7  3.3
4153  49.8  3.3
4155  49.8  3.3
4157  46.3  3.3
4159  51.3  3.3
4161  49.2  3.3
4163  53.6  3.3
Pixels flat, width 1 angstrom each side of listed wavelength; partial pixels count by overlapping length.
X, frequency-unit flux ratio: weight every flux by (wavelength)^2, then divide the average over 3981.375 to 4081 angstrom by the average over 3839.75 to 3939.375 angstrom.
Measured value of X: 1.26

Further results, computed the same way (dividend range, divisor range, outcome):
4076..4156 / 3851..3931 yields 1.16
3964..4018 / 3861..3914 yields 1.14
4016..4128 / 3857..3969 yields 1.19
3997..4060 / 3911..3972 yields 1.25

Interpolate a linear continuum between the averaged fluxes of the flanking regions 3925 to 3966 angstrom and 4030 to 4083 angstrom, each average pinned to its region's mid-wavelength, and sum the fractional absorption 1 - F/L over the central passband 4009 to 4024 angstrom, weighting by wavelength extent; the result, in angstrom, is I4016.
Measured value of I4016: -1.5 angstrom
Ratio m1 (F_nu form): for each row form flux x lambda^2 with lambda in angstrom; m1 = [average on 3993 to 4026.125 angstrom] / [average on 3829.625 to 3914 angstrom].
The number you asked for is 1.4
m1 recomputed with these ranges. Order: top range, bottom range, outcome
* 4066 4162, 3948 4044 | 1.04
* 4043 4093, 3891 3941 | 1.19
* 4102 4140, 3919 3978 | 1.21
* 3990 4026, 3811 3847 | 1.51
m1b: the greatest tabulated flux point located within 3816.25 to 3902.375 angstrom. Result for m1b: 55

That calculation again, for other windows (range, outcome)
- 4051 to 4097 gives 55.4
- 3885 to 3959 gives 54.2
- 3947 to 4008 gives 58.4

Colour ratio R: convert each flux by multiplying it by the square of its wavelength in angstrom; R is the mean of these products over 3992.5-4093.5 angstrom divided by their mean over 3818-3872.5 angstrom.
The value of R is 1.4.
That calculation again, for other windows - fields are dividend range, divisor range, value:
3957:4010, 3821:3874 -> 1.14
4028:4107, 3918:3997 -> 1.16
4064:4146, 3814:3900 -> 1.28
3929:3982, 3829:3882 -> 1.00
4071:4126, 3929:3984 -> 1.17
